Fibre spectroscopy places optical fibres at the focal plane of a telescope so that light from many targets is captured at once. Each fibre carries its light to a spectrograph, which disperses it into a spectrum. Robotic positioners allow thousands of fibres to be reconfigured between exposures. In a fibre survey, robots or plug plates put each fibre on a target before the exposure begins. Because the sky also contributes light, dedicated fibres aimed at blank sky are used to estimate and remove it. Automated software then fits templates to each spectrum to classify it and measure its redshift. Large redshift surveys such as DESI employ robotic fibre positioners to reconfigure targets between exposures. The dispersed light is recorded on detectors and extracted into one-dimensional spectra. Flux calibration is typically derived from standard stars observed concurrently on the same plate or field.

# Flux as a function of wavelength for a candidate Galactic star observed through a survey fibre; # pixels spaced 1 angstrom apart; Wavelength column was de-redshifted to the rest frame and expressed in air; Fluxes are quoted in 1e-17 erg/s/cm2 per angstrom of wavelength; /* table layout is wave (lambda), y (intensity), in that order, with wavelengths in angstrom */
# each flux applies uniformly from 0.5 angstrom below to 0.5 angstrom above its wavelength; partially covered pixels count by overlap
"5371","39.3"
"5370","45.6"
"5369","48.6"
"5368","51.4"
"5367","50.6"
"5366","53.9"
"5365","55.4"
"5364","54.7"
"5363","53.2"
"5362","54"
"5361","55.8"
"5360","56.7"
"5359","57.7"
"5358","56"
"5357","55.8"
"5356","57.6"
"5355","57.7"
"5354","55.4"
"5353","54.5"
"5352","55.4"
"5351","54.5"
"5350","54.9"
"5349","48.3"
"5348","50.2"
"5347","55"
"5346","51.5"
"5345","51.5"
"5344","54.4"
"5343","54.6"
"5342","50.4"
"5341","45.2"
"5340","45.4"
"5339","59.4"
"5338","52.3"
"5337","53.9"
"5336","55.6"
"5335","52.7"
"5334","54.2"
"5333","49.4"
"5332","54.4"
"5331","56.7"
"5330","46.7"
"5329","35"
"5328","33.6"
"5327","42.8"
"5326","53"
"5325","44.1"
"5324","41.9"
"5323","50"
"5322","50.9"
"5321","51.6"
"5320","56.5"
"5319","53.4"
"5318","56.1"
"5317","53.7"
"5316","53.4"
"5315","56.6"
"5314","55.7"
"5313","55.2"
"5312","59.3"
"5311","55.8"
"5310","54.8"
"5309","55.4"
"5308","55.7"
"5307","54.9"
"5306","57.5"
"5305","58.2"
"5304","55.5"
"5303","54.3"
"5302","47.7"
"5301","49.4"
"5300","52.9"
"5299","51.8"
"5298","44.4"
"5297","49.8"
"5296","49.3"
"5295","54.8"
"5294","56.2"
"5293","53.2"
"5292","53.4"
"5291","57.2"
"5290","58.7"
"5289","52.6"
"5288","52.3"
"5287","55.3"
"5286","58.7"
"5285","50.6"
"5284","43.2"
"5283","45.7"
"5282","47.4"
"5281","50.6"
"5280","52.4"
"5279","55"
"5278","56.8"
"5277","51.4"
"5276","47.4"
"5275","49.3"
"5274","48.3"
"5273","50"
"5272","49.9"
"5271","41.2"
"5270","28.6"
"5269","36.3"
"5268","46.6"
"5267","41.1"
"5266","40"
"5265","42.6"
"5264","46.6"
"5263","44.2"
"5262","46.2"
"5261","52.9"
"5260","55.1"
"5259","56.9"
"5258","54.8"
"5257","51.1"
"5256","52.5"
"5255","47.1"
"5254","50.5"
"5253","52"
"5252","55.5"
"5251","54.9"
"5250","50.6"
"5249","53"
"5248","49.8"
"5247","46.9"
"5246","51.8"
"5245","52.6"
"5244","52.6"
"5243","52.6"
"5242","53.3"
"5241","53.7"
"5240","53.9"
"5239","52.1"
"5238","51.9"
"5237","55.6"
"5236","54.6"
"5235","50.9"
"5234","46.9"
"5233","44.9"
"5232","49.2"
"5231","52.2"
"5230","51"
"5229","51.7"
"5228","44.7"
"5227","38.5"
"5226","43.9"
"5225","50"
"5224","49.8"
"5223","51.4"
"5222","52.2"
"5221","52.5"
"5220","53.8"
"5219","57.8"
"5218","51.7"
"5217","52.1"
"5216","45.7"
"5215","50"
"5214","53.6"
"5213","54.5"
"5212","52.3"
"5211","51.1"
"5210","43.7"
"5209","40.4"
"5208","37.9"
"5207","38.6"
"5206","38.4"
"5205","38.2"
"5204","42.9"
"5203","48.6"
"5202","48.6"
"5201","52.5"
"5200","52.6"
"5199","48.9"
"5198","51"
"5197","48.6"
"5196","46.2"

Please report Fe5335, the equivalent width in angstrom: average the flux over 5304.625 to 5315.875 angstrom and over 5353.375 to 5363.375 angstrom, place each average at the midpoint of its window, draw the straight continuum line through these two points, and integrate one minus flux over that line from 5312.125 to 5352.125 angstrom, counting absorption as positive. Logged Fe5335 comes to 3.4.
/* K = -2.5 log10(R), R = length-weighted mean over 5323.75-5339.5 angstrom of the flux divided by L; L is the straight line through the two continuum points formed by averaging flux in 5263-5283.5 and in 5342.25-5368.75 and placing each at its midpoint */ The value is 0.058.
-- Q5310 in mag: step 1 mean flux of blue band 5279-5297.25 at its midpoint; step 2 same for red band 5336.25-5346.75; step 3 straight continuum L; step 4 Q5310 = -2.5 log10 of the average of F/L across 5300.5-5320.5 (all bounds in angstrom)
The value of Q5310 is -0.055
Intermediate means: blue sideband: 52.4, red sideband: 52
